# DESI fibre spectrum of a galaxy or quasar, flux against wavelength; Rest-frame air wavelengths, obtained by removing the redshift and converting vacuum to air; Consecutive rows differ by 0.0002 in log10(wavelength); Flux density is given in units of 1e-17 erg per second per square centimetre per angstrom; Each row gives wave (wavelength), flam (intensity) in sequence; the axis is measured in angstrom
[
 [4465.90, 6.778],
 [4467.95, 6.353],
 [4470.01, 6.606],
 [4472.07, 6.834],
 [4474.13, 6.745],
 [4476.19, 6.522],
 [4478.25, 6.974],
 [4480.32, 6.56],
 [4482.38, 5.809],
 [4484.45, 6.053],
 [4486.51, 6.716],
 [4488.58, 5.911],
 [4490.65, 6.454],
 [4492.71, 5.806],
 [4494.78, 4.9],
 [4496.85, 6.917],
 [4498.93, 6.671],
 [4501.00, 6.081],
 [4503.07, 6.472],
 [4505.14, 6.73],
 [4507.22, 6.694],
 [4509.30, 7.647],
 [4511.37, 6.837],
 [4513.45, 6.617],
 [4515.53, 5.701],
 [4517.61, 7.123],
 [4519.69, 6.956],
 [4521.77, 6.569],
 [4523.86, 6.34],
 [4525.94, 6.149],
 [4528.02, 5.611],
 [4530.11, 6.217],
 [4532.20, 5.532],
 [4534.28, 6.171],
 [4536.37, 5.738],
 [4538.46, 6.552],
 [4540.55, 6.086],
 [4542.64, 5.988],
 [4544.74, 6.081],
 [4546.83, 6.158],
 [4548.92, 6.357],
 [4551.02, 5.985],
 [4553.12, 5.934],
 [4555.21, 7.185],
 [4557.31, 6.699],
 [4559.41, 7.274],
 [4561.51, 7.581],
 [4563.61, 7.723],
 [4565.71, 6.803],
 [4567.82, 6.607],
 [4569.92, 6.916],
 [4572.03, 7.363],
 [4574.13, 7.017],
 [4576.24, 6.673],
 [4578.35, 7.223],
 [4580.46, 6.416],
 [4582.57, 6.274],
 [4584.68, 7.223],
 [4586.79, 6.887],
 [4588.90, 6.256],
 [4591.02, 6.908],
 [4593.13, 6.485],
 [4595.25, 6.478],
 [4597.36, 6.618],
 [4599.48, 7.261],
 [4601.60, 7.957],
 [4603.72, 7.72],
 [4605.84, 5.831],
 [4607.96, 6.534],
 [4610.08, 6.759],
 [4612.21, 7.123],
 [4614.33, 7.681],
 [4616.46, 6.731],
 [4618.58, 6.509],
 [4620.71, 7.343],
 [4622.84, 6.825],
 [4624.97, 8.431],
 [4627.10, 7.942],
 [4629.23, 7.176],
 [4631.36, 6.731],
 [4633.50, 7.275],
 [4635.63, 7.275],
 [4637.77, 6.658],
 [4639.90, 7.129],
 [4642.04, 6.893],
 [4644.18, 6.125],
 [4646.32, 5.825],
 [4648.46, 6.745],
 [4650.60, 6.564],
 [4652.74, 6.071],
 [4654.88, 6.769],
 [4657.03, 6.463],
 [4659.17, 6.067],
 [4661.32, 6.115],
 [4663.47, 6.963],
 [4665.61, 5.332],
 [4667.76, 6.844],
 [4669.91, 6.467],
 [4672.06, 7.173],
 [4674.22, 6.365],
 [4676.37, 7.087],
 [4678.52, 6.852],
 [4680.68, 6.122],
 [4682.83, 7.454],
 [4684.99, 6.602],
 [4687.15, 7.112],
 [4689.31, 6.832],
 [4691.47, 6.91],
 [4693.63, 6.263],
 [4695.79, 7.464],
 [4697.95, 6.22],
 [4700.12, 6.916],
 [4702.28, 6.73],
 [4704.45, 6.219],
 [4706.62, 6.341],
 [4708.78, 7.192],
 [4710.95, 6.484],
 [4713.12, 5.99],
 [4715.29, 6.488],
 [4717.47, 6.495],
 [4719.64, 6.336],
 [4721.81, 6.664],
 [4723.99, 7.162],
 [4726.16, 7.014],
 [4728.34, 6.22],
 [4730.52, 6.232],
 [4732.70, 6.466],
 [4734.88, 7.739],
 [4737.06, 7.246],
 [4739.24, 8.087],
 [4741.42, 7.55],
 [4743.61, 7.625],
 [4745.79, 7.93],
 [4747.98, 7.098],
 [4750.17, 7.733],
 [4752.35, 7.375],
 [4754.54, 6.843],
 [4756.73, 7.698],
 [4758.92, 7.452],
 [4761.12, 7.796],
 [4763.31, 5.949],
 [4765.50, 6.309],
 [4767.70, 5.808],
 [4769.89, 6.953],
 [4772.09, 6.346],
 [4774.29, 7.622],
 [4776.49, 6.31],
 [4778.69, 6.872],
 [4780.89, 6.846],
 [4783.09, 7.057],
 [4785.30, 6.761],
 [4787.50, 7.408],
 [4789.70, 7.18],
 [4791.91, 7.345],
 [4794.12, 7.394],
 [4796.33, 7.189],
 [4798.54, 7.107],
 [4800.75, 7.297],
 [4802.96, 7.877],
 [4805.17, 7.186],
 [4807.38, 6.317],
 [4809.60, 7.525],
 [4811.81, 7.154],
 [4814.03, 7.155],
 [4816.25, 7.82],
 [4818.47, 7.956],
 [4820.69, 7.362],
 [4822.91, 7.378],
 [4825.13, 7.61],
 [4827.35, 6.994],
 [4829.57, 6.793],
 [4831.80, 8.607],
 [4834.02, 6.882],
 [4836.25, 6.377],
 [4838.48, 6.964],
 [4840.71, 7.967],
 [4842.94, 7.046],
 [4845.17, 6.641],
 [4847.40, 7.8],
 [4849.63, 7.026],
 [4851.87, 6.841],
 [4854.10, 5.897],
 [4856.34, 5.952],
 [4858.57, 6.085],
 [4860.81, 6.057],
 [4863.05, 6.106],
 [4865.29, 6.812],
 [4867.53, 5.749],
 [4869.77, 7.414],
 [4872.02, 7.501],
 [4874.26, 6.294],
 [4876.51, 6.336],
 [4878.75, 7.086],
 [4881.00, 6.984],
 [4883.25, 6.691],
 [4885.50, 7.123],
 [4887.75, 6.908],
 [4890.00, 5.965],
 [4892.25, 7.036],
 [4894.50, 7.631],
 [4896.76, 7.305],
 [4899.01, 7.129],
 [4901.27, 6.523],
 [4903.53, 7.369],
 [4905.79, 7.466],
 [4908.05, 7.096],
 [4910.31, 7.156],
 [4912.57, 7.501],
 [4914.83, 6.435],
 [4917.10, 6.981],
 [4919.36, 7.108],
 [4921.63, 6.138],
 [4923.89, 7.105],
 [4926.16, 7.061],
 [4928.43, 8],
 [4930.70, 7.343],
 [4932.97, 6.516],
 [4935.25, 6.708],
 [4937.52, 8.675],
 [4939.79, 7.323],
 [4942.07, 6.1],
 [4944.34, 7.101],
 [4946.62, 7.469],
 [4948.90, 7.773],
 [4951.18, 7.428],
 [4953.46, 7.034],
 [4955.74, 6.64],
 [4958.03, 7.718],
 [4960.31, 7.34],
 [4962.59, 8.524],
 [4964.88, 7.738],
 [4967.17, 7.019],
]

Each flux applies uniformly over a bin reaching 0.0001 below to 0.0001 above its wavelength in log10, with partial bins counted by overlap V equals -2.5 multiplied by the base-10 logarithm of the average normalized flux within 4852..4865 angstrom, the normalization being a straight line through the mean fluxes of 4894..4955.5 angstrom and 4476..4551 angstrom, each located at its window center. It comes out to 0.15 mag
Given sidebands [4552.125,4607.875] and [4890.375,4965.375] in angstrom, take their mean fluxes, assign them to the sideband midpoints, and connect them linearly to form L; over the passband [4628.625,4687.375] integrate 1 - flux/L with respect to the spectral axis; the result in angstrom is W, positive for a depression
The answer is 2.7 angstrom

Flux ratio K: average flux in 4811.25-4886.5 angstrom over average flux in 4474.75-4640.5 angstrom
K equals 1.04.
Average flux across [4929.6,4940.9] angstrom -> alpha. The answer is 7.31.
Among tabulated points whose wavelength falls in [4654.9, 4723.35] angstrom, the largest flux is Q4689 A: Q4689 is 7.464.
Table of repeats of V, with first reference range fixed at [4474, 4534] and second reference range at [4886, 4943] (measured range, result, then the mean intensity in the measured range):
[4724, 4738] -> -0.01 mag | 6.84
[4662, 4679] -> 0.01 mag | 6.62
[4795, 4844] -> -0.06 mag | 7.3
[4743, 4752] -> -0.12 mag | 7.58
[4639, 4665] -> 0.03 mag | 6.45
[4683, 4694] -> -0.02 mag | 6.83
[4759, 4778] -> 0.02 mag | 6.68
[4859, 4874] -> 0.07 mag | 6.56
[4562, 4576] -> -0.09 mag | 7.07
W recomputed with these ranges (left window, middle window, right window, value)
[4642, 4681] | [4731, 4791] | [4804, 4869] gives -3.16 angstrom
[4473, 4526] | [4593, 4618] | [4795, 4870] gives -1.12 angstrom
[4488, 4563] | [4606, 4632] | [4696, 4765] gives -1.81 angstrom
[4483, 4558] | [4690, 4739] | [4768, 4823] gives 1.49 angstrom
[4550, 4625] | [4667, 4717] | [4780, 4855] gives 2.43 angstrom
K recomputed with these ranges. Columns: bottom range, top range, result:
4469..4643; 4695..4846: 1.06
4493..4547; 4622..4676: 1.06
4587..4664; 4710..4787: 1.01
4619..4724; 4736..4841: 1.07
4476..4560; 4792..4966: 1.12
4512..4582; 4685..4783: 1.05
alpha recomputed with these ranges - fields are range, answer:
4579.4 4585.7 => 6.63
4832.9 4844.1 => 7.05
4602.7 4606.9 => 6.77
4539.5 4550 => 6.13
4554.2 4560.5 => 7.05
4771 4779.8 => 6.79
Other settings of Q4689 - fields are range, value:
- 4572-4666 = 8.431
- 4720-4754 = 8.087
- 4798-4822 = 7.956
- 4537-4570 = 7.723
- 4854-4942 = 8.675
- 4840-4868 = 7.967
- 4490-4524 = 7.647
